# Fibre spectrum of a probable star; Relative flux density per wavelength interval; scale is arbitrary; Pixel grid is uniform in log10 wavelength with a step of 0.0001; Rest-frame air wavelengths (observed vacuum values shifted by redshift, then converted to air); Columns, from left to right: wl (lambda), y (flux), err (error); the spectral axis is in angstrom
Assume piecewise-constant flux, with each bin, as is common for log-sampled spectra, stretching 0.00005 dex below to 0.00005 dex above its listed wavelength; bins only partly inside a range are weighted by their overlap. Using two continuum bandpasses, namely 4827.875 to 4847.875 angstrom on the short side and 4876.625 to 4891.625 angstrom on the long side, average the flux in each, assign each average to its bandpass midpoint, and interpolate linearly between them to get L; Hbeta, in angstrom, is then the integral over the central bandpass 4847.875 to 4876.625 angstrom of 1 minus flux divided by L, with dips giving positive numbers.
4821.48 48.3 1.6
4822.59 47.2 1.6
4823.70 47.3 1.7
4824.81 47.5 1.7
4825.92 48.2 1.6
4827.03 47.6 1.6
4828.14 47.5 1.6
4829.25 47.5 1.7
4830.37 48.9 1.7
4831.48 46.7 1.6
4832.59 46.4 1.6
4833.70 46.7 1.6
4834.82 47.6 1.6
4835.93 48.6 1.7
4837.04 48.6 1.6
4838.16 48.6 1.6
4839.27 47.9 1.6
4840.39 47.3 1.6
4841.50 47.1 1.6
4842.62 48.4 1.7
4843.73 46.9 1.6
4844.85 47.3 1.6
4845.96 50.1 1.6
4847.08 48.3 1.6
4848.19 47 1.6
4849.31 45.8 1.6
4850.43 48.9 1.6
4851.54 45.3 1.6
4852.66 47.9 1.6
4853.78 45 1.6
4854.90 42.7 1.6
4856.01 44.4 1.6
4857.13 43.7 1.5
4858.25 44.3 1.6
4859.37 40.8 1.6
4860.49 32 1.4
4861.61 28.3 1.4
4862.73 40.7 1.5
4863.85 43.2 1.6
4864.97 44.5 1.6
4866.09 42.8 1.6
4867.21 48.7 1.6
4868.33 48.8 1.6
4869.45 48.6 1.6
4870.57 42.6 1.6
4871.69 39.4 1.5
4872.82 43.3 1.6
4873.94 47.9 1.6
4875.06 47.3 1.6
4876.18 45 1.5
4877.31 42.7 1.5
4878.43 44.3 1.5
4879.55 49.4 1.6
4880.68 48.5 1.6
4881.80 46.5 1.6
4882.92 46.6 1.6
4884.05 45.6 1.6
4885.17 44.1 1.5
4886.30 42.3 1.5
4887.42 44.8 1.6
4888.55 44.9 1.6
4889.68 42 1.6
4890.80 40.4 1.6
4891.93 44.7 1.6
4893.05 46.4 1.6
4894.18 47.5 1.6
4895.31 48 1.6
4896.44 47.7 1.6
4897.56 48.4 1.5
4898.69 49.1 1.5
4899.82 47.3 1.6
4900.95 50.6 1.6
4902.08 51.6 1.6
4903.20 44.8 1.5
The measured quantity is 1.5 angstrom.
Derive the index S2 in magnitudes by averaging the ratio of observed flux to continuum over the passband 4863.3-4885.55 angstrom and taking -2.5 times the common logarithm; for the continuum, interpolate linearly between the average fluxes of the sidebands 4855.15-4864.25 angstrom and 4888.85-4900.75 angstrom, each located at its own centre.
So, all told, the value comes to -0.08 mag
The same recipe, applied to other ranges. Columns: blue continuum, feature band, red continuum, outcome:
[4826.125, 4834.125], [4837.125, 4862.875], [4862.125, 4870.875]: 0.03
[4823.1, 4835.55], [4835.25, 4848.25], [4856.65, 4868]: -0.07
